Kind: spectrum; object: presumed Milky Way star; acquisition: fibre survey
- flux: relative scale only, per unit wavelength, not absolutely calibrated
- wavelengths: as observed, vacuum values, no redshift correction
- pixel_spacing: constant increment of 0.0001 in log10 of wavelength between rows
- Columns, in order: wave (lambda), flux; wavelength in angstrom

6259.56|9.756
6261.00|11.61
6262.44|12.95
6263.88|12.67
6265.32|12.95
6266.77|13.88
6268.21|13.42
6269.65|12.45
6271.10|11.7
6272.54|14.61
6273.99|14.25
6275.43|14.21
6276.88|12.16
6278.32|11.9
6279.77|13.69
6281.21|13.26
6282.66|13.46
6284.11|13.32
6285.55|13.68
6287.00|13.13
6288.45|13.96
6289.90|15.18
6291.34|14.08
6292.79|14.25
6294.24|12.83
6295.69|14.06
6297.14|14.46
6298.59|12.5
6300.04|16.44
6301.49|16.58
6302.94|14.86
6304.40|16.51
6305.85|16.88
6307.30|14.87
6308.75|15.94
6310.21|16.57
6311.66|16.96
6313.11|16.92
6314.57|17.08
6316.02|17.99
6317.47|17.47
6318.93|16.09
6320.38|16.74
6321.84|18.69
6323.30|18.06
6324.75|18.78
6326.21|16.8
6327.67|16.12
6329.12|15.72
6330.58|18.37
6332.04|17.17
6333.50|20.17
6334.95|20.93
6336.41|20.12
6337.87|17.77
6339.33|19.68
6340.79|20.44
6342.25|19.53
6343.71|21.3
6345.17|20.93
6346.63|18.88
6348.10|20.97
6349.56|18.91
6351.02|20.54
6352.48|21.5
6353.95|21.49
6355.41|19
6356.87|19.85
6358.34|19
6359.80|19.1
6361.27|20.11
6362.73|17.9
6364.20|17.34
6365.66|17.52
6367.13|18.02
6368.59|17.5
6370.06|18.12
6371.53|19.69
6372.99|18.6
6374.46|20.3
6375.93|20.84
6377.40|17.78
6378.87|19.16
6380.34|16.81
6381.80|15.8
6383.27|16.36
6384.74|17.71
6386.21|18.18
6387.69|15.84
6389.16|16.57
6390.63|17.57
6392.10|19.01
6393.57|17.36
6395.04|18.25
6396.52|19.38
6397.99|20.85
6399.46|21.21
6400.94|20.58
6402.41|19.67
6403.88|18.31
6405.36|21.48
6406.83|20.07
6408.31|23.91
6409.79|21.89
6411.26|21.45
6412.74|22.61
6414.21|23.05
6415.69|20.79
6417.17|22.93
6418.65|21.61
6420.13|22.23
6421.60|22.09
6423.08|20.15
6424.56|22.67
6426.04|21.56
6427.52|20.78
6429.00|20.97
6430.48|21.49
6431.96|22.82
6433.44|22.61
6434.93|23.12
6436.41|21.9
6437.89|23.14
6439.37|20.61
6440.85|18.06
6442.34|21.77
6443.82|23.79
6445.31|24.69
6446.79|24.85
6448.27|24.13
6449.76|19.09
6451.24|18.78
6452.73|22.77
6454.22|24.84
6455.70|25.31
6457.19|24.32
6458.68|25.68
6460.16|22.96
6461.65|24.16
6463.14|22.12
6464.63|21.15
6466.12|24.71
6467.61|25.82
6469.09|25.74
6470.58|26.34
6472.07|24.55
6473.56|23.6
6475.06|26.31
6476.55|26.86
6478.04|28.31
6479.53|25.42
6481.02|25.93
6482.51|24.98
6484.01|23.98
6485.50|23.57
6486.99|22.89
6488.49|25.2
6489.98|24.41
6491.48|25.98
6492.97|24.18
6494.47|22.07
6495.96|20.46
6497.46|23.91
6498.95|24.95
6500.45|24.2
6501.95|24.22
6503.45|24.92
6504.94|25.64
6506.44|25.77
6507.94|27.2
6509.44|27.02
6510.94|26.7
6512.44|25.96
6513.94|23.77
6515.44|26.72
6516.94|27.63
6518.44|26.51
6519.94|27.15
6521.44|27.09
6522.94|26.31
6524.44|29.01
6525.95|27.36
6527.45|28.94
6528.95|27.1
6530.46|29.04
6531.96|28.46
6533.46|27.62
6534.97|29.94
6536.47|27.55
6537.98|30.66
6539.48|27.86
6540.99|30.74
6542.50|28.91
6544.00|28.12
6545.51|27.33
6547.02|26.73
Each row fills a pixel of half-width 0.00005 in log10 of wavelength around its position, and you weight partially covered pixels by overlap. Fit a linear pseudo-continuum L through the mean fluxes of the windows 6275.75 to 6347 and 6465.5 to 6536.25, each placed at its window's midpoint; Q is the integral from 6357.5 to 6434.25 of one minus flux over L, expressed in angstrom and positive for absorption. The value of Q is 3.2 angstrom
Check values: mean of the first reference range 16.4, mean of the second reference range 25.9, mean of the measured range 19.8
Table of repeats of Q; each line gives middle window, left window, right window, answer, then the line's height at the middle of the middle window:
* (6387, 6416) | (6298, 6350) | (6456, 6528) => 1.7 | 21.2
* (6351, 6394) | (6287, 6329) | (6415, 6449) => 1.5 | 19.2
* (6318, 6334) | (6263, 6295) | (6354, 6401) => -1.7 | 15.8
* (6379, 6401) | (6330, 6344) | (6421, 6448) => 3.0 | 20.9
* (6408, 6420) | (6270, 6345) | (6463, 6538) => -0.4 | 21.4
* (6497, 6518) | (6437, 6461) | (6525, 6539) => 0.9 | 26.8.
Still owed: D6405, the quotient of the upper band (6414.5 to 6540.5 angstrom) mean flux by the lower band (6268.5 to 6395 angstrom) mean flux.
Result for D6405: 1.44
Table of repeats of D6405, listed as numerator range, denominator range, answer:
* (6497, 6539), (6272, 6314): 1.85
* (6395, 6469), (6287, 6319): 1.43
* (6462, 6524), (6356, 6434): 1.27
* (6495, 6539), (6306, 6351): 1.46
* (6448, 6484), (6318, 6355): 1.28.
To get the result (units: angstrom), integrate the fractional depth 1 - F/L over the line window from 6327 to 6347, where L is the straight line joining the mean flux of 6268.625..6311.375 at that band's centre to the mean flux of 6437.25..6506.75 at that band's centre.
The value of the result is -2.8 angstrom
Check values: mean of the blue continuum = 14.2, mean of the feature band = 19.1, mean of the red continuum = 24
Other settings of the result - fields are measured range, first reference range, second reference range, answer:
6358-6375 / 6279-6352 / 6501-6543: 0.7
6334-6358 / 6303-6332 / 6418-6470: -2.5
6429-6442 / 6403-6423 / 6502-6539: 0.6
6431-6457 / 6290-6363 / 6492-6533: 0.5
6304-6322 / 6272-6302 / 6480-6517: -1.8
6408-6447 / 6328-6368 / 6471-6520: 0.7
